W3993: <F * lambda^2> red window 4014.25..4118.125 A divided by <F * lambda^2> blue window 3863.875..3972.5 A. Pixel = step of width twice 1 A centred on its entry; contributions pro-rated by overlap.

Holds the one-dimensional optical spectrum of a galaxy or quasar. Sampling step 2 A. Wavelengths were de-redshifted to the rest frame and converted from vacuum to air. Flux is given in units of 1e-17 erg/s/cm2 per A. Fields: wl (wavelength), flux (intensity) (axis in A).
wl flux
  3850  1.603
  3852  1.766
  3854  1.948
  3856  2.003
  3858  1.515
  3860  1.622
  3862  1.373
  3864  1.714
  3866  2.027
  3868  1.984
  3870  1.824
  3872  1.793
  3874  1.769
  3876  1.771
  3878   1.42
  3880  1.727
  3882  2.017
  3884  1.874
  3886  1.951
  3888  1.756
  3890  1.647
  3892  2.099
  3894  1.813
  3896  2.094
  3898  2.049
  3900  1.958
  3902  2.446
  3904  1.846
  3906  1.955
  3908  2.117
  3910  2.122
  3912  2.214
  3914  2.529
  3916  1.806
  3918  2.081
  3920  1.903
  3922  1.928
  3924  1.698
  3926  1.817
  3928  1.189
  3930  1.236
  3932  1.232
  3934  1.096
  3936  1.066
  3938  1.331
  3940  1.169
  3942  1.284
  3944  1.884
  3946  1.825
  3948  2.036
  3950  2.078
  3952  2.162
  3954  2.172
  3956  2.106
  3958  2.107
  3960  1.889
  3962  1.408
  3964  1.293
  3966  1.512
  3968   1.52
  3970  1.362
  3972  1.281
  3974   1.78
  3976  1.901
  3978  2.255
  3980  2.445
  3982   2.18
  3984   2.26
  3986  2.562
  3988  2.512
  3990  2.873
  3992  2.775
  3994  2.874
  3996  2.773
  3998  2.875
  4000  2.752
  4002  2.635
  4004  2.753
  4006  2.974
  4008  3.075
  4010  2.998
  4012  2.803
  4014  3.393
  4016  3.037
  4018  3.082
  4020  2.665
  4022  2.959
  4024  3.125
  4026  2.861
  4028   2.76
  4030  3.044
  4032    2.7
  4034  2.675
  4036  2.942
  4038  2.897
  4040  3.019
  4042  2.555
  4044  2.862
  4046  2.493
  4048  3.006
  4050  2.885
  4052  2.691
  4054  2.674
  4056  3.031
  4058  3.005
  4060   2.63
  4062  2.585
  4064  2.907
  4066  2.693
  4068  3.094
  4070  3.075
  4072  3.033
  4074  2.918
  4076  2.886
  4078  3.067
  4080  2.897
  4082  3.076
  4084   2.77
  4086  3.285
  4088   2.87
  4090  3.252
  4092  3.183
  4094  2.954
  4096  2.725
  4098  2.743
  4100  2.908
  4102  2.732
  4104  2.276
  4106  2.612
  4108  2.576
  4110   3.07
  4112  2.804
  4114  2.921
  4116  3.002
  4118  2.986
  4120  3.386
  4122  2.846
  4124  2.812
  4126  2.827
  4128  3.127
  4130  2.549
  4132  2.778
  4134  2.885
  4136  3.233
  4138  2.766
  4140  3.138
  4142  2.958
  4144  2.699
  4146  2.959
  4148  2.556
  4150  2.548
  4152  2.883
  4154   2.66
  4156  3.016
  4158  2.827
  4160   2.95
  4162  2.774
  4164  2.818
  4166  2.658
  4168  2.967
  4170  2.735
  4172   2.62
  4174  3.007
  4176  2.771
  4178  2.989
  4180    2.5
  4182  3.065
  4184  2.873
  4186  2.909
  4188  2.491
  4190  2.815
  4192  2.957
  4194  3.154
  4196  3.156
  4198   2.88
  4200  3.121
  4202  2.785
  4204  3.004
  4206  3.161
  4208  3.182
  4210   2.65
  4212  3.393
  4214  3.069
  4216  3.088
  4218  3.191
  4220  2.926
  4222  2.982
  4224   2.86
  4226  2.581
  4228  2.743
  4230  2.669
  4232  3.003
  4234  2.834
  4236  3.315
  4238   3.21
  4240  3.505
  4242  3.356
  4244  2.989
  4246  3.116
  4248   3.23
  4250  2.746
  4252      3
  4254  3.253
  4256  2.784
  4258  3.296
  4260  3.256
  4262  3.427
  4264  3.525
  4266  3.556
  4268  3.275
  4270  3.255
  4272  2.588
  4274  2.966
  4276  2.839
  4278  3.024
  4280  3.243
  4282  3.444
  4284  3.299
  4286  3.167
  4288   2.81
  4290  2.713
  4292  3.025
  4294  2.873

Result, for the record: 1.74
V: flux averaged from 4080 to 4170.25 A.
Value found 2.87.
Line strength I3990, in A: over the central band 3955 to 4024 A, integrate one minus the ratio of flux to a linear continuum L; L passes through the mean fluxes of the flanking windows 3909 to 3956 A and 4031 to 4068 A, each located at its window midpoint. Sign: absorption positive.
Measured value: -4.0 A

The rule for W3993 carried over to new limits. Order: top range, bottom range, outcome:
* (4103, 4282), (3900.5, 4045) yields 1.46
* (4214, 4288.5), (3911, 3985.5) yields 2.03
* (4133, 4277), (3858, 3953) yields 1.93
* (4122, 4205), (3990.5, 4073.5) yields 1.06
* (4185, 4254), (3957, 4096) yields 1.23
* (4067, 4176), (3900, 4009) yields 1.55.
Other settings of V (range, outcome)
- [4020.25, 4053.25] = 2.84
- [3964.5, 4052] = 2.61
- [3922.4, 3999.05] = 1.89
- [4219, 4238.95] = 2.91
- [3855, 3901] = 1.82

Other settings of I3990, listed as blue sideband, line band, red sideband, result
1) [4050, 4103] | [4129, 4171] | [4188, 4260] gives 1.99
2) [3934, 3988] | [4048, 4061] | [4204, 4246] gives -3.45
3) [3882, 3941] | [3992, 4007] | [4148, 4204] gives -4.59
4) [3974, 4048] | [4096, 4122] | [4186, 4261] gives 0.39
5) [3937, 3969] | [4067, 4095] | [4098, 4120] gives -4.34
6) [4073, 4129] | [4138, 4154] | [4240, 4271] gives 1.03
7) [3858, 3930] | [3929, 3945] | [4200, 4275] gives 5.82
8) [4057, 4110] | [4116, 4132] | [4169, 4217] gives -0.16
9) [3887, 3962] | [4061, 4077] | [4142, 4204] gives -3.19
